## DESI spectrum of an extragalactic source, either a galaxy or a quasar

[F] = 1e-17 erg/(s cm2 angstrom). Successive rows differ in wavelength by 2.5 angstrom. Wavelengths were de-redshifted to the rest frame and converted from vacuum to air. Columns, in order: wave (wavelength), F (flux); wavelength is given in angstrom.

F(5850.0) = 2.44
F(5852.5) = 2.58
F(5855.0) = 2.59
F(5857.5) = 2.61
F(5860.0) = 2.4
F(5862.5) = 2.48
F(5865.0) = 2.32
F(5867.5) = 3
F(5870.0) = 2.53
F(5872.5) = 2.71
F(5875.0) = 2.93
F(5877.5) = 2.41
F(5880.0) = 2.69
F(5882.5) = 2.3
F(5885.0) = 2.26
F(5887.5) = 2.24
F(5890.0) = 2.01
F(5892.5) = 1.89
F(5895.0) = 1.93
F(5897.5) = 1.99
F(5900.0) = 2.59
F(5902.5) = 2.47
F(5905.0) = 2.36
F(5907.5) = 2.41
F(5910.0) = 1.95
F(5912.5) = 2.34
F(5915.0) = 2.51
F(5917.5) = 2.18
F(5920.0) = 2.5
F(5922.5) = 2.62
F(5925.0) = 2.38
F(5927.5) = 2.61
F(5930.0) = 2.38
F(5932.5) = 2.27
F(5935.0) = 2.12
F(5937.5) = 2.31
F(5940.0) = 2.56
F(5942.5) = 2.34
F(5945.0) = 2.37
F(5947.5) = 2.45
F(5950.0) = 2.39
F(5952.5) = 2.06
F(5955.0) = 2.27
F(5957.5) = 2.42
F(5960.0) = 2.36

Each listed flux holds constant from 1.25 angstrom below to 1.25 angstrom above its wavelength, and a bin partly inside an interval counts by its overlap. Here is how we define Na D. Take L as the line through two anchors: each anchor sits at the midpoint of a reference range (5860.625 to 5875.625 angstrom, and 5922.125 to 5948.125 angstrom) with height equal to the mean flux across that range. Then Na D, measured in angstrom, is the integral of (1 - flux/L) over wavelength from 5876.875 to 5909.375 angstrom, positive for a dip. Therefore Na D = 3.6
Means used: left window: 2.64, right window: 2.39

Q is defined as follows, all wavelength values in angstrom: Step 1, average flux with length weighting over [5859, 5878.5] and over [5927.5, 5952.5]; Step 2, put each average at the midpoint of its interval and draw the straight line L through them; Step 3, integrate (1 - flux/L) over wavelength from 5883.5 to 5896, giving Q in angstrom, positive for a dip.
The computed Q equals 2.25 angstrom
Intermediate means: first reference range 2.6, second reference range 2.35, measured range 2.07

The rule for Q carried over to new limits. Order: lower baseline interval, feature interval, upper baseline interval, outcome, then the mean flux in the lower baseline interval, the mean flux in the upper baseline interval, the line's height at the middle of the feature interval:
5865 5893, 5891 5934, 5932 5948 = 1.5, 2.46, 2.34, 2.4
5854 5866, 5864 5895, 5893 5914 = -0.5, 2.48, 2.25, 2.38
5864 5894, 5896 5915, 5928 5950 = 0.7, 2.44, 2.36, 2.4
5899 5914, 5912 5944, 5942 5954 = -0.8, 2.35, 2.32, 2.34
